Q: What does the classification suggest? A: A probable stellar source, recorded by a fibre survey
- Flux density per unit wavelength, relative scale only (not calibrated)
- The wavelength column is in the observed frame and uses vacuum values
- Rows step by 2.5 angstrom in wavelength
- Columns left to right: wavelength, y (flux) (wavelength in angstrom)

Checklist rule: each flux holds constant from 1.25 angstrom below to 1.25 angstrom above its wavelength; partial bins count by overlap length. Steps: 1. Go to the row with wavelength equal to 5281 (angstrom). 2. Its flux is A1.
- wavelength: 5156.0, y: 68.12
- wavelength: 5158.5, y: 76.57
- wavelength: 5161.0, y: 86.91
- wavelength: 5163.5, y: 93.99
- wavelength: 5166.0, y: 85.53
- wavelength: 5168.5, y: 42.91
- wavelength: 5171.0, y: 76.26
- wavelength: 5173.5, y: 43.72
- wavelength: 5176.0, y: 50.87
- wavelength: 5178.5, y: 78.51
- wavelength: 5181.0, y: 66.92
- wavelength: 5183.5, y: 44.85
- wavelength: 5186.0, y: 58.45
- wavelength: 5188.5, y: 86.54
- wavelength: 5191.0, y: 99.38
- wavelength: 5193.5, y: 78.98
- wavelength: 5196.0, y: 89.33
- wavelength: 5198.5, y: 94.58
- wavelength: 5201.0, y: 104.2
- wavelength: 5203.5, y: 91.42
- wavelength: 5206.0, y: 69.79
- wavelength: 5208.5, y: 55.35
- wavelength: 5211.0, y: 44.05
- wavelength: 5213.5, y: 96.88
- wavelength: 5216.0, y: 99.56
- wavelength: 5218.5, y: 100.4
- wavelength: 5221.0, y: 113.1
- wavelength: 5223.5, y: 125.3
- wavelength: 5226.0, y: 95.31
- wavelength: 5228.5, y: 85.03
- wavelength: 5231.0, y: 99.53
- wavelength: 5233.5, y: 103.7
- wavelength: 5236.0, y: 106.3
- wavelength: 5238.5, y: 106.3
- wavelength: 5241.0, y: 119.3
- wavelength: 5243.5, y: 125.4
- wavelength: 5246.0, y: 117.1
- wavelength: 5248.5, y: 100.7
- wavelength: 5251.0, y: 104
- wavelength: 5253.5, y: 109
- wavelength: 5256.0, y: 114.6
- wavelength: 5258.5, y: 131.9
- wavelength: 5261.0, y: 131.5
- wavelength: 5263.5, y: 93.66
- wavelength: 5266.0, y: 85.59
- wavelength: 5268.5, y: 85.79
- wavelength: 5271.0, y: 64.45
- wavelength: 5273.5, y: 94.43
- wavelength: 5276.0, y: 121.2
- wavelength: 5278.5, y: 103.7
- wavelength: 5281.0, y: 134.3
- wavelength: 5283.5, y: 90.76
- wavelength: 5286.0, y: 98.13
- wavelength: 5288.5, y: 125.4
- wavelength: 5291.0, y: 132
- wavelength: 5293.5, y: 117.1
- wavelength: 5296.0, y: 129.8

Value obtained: 134.3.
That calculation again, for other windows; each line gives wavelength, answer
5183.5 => 44.85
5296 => 129.8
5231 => 99.53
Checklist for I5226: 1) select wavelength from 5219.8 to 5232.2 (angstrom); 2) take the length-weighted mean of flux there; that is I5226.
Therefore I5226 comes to 104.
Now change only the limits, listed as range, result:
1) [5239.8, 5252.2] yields 113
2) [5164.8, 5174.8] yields 61.9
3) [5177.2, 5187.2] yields 62.1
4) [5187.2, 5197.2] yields 88.4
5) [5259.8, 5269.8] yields 98.8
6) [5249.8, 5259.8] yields 115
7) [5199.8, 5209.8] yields 79.9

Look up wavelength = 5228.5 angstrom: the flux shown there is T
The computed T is 85.03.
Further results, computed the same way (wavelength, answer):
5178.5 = 78.51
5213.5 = 96.88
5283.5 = 90.76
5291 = 132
